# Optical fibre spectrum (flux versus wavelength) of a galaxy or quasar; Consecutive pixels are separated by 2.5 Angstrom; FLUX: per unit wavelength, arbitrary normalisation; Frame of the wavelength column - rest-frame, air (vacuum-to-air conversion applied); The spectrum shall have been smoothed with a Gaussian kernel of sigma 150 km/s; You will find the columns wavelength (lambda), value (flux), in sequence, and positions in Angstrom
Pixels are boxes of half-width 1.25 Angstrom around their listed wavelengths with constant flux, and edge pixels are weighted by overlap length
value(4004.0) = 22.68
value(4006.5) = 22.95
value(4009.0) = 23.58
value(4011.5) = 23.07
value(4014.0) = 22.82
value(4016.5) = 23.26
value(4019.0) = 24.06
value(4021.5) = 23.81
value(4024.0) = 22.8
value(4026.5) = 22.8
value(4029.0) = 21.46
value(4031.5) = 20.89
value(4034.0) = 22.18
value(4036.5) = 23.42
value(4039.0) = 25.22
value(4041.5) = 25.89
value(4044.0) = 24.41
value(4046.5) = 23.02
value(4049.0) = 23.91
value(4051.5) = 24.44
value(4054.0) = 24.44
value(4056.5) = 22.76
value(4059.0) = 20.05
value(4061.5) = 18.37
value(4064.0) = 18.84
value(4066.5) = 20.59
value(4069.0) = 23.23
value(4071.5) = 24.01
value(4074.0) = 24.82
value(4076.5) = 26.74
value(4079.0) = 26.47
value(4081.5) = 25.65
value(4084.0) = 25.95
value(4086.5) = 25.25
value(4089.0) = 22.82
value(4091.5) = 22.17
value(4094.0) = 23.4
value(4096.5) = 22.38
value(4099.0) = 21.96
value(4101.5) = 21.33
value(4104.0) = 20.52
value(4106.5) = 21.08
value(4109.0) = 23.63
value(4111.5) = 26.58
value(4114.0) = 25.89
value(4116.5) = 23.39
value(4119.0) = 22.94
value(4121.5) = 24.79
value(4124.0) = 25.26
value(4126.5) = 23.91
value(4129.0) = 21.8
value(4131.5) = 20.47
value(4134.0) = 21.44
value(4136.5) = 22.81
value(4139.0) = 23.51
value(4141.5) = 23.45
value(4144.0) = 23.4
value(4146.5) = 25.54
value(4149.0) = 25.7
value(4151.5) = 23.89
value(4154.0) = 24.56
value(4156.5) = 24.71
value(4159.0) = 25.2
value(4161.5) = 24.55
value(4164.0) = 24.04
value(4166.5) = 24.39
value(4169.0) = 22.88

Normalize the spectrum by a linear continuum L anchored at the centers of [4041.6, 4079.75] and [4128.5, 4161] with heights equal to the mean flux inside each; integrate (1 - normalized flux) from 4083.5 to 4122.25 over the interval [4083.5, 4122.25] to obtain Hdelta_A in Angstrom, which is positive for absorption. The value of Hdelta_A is 0.11 Angstrom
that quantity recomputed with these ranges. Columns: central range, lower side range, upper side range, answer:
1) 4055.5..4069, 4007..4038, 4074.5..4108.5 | 1.7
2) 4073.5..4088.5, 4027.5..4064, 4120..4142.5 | -1.9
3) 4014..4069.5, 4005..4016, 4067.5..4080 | 2.9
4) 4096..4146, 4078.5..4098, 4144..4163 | 2.8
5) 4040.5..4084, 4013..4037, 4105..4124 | -0.3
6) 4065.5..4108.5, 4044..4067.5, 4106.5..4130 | -0.8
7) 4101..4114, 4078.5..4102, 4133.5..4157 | 0.4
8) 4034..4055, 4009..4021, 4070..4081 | 0.1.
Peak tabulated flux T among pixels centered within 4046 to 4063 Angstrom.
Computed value 24.44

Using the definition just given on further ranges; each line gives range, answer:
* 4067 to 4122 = 26.74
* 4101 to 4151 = 26.58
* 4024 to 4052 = 25.89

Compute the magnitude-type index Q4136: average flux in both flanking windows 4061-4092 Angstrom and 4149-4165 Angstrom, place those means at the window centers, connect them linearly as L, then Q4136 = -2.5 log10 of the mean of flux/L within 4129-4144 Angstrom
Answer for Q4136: 0.09 mag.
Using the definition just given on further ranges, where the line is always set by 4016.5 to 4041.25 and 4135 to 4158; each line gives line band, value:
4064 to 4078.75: -0.01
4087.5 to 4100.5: 0.05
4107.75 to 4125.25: -0.03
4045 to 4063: 0.04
